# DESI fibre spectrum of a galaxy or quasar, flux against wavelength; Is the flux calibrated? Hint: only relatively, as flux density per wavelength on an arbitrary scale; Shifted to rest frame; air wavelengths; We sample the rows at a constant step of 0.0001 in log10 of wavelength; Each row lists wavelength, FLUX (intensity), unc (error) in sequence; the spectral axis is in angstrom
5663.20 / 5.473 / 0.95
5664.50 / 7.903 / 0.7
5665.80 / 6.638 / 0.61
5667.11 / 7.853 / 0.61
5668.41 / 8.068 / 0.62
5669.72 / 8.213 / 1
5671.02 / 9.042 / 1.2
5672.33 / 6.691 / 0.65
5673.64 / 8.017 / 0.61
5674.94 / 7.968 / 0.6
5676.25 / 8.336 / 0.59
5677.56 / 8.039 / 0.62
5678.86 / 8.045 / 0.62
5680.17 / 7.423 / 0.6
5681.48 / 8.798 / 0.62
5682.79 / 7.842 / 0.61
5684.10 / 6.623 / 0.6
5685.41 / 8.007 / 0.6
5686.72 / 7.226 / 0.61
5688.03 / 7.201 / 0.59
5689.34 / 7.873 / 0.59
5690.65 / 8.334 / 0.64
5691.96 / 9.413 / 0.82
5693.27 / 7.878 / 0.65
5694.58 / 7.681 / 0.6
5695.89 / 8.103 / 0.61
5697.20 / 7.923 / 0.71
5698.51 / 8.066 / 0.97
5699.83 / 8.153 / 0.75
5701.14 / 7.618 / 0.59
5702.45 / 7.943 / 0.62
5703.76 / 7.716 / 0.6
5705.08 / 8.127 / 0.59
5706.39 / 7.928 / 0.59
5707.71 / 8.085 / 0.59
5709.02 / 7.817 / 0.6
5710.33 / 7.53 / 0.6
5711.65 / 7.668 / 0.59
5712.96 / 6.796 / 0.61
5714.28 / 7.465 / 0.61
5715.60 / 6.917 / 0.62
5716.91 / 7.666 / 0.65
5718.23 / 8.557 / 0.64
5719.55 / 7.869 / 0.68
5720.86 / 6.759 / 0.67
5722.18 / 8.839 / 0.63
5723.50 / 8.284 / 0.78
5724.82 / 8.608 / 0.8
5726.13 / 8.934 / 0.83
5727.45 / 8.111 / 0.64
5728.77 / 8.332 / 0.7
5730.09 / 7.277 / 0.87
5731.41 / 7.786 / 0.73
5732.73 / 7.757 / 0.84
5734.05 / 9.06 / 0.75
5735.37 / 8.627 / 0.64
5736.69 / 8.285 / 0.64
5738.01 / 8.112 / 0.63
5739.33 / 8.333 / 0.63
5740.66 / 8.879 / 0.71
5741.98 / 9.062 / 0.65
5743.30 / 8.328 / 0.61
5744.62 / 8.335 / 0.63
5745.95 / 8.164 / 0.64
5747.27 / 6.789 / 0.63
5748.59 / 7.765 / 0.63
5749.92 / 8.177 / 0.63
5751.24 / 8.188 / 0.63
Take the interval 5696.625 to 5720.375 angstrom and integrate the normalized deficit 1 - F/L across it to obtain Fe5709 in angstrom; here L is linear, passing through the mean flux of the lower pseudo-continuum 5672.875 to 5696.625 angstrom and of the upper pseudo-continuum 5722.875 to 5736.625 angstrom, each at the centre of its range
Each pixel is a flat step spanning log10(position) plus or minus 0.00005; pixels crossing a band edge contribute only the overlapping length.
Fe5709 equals 1.0 angstrom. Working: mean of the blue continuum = 7.93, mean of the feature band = 7.76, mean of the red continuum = 8.28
